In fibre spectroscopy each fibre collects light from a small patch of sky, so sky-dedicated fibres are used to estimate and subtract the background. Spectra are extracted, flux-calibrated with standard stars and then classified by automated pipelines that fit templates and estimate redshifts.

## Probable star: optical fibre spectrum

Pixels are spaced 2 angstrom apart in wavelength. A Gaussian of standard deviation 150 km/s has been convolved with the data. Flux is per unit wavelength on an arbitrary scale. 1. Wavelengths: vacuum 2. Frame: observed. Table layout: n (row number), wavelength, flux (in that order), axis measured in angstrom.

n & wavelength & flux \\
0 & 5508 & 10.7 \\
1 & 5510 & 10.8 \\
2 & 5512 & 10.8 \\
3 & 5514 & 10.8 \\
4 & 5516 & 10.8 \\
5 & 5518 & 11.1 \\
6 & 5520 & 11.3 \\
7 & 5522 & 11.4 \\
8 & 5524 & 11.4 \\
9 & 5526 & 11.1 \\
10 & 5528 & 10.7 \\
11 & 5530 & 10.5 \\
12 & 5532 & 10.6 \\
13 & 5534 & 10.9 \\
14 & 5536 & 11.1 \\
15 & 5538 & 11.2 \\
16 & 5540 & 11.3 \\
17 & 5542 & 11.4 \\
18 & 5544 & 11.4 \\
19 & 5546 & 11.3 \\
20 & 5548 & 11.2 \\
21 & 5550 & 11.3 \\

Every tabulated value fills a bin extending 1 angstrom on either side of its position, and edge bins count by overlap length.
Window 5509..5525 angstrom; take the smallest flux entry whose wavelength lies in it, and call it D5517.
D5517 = 10.8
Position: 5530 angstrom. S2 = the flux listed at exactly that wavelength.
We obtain 10.5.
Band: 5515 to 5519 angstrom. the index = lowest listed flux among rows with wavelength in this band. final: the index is 10.8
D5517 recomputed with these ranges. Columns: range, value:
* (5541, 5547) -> 11.3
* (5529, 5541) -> 10.5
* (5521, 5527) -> 11.1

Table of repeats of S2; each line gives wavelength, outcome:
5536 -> 11.1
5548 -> 11.2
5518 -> 11.1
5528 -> 10.7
